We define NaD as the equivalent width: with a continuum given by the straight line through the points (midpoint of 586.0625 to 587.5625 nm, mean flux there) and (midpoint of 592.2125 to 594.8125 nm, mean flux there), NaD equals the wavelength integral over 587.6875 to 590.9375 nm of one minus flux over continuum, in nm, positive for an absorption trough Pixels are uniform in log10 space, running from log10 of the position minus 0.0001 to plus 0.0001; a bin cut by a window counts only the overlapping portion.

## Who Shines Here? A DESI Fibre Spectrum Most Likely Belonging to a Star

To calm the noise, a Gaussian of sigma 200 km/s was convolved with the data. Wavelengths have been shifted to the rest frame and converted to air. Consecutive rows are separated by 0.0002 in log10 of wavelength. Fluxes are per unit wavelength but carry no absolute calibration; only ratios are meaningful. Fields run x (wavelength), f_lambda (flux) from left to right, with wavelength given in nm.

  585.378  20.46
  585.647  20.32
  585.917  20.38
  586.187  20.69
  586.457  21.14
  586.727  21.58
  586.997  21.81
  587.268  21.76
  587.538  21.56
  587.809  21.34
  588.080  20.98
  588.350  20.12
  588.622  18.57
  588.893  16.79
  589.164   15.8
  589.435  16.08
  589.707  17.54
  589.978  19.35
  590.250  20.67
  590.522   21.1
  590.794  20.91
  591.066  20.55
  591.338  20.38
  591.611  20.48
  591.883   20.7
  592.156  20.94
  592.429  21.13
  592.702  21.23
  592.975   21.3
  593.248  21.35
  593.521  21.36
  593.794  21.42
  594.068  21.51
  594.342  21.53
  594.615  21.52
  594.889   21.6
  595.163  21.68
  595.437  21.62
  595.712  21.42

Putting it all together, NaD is 0.35 nm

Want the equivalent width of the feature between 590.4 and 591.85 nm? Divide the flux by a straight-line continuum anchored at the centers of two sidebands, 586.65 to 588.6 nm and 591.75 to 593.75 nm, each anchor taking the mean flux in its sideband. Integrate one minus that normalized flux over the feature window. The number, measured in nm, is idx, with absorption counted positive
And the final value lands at 0.03 nm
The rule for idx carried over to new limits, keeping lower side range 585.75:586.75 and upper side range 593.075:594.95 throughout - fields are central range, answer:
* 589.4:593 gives 0.169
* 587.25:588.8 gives 0.034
